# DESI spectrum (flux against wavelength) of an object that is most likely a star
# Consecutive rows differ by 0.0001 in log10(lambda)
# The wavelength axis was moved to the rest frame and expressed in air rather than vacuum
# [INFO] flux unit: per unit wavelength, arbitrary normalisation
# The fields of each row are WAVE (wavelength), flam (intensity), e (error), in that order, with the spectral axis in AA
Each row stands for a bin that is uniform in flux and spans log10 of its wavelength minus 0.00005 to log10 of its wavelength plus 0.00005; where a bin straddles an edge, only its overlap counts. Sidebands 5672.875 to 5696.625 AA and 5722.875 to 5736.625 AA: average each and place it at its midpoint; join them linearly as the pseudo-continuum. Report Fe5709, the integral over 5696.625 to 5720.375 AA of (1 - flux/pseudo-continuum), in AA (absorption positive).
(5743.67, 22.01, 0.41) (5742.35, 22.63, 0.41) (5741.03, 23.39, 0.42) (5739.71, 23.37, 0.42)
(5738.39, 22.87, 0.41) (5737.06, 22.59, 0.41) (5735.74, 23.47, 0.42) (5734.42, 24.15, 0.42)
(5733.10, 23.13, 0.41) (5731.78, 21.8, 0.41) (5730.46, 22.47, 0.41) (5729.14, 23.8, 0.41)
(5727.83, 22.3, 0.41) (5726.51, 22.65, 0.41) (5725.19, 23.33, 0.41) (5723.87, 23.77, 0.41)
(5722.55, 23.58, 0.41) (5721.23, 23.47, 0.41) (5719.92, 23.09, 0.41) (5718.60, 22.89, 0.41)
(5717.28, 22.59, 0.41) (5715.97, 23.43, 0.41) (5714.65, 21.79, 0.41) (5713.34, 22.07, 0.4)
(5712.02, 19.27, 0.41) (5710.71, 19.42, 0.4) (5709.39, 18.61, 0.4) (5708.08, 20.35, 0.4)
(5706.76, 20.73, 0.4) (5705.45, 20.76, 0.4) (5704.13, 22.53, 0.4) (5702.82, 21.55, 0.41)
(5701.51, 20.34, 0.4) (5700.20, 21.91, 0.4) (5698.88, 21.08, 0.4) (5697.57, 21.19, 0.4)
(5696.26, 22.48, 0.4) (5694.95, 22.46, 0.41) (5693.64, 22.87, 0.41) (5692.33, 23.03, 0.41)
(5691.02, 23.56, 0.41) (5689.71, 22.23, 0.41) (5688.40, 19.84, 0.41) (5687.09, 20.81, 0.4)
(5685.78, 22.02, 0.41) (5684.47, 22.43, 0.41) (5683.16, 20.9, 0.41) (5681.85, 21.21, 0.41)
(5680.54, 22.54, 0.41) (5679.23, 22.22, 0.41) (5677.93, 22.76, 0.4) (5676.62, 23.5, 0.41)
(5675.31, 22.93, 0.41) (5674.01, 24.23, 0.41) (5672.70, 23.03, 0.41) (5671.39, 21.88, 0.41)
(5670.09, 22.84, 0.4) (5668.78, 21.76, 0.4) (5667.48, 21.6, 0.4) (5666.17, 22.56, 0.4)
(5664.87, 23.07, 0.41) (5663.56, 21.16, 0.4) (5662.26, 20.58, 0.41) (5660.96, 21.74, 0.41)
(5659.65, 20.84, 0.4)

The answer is 1.5 AA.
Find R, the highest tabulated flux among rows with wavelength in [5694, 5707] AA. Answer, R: 22.53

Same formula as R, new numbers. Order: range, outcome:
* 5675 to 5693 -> 23.56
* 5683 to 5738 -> 24.15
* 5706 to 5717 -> 23.43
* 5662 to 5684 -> 24.23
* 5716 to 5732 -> 23.8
